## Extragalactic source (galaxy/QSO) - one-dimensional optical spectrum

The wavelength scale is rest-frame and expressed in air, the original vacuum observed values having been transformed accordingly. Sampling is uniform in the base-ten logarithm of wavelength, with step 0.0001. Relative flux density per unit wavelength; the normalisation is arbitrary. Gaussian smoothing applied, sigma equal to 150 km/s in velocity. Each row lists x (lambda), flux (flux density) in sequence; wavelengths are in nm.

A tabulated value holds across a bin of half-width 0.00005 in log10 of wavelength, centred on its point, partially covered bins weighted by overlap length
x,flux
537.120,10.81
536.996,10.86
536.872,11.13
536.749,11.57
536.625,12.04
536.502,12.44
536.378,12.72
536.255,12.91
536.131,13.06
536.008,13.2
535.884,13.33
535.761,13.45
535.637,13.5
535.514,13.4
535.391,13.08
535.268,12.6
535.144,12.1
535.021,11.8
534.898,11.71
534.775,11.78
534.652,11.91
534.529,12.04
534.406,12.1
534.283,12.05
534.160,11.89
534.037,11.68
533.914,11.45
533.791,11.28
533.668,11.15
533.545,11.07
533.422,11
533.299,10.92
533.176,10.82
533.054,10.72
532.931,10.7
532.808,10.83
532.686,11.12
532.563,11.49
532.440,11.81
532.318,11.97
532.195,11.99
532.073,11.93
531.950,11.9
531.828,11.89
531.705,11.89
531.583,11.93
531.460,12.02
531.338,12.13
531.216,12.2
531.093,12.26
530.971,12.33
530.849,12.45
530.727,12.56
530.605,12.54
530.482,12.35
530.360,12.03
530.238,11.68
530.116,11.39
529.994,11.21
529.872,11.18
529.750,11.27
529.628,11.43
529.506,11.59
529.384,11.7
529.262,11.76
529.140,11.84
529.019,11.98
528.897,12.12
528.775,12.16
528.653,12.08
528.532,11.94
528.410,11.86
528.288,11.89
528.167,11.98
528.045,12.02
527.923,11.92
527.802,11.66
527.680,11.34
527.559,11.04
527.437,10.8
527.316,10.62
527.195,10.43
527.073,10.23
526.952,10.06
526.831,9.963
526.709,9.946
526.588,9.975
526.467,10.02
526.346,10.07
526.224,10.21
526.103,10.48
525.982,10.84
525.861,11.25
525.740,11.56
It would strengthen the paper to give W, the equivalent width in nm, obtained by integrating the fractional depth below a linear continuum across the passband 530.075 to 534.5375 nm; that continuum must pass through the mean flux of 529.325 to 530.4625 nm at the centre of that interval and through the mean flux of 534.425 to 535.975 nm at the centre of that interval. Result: 0.101 nm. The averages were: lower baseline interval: 11.5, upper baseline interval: 12.6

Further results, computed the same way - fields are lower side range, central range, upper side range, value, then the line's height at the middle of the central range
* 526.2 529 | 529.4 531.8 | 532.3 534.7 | -0.14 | 11.2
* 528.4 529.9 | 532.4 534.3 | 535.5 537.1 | 0.15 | 12.2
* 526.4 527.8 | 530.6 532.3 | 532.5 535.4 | -0.15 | 11.1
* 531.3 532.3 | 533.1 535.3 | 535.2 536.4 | 0.18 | 12.7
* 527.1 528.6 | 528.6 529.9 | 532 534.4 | -0.04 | 11.4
